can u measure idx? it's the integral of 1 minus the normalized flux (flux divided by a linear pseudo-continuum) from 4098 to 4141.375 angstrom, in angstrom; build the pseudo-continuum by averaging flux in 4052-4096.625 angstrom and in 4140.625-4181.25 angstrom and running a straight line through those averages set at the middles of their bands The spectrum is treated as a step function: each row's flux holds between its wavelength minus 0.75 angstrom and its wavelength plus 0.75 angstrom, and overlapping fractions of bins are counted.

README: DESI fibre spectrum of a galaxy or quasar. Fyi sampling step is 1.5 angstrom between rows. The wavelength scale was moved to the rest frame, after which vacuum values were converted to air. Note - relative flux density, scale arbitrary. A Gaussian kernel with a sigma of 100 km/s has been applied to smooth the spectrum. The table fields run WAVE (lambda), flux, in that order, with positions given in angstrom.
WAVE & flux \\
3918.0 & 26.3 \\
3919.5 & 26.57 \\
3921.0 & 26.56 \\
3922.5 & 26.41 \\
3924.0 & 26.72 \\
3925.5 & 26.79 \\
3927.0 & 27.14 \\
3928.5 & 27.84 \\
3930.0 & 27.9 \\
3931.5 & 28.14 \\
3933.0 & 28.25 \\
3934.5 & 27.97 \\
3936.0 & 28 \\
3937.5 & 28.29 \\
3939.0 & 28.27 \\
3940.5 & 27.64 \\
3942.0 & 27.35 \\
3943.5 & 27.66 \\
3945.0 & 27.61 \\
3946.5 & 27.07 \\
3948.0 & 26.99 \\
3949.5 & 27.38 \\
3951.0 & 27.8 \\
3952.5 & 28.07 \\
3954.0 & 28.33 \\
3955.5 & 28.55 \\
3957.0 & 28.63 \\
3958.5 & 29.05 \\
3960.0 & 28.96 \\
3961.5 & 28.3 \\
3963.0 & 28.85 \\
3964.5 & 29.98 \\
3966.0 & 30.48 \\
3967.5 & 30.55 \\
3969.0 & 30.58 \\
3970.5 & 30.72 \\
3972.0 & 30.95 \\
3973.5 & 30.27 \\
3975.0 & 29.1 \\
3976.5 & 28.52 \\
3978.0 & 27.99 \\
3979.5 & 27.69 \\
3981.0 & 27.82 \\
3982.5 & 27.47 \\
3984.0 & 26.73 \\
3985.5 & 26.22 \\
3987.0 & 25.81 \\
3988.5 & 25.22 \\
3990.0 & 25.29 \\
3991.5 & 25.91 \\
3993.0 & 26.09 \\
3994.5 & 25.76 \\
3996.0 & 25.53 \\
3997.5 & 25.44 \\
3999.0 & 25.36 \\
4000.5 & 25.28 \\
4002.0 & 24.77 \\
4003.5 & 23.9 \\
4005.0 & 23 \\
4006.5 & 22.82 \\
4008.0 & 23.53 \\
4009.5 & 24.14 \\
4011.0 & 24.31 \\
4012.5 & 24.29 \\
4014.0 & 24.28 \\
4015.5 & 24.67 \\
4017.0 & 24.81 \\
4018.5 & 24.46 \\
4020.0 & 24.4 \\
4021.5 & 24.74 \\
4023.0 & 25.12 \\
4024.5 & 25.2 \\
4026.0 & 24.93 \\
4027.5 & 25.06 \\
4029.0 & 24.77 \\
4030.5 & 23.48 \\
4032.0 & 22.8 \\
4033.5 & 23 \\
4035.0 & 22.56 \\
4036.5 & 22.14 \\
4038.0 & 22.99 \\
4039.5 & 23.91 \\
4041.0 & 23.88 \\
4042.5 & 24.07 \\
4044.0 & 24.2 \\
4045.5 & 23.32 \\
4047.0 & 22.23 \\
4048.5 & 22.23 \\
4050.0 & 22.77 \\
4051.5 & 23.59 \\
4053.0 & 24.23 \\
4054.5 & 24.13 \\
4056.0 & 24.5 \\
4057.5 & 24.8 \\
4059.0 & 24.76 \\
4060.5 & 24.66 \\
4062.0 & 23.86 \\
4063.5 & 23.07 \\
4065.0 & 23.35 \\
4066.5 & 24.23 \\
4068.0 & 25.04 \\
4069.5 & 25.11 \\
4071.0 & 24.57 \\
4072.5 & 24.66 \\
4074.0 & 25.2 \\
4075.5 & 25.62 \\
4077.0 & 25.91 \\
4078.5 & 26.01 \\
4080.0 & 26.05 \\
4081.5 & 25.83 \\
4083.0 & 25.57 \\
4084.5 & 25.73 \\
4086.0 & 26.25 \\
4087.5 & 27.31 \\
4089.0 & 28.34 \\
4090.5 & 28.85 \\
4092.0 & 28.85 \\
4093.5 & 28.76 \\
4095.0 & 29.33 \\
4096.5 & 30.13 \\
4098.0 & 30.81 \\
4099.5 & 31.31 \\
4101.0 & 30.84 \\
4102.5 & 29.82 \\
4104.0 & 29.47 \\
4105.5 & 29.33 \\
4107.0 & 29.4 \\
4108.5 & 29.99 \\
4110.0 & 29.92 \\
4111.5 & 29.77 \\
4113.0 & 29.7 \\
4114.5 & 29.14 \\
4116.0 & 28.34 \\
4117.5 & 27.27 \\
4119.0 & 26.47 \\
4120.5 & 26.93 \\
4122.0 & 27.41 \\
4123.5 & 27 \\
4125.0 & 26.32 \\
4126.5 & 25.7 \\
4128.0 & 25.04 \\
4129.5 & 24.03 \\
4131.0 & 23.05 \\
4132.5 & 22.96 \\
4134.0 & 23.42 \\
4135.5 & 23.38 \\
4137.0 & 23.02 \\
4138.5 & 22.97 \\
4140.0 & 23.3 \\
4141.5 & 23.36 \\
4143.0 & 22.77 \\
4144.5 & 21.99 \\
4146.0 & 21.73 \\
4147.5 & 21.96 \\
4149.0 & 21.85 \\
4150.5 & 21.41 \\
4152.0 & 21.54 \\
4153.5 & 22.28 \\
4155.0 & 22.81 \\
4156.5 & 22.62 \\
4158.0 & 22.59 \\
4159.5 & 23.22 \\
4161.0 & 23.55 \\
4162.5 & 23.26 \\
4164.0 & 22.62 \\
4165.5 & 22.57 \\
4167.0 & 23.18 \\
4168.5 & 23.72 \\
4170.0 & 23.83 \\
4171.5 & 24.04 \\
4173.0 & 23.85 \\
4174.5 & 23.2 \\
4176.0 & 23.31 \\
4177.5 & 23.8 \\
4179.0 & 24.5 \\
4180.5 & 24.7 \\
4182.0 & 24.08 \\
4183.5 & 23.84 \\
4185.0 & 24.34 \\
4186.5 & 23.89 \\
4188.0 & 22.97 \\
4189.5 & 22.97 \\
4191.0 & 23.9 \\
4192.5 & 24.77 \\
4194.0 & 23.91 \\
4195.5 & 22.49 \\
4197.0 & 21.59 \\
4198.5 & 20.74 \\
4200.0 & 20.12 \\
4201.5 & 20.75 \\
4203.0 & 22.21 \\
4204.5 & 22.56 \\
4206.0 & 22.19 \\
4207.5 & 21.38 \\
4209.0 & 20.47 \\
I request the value -4.74 angstrom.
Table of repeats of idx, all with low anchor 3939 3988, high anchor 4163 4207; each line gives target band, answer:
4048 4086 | 1.8 angstrom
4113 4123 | -1.2 angstrom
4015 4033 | 1.6 angstrom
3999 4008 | 1.1 angstrom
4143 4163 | 1.3 angstrom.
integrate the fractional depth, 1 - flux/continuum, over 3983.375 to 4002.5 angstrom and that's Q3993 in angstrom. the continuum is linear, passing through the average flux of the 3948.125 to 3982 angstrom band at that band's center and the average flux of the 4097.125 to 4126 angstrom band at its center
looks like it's 2.2 angstrom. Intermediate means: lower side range 29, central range 25.7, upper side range 28.9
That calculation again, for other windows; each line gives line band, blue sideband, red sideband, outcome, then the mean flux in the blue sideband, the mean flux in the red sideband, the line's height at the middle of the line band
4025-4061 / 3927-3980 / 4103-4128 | 5.9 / 28.5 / 28.2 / 28.3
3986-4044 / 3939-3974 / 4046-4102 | 6.2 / 28.8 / 25.9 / 27.3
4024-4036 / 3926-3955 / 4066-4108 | 1.6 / 27.8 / 27.5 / 27.6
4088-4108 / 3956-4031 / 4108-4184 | -3.7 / 26.4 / 24.4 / 25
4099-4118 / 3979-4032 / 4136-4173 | -4.9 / 25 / 22.8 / 23.5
